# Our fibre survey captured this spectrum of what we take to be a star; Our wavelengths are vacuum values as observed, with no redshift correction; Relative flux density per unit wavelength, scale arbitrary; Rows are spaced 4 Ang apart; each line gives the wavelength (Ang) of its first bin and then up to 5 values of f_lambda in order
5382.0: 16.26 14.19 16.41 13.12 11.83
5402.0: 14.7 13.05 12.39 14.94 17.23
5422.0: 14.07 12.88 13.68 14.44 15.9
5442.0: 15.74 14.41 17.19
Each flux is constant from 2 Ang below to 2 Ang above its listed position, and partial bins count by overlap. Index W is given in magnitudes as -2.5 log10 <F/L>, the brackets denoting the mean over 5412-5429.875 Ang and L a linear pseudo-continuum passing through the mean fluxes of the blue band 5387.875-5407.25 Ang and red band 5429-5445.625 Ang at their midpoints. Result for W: -0.01 mag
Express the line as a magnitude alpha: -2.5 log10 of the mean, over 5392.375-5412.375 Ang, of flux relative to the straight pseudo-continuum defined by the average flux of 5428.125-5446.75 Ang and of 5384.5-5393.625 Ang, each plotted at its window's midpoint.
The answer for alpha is 0.15 mag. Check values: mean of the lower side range 15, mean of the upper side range 14.9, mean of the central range 13.1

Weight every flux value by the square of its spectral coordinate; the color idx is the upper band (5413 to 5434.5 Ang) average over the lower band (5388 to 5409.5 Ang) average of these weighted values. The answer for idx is 1.1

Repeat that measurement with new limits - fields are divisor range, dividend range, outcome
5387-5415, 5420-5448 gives 1.06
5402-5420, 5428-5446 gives 1.04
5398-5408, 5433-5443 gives 1.16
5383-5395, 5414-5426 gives 1.03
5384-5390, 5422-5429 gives 0.91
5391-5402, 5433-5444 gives 1.18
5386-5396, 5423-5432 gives 0.92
